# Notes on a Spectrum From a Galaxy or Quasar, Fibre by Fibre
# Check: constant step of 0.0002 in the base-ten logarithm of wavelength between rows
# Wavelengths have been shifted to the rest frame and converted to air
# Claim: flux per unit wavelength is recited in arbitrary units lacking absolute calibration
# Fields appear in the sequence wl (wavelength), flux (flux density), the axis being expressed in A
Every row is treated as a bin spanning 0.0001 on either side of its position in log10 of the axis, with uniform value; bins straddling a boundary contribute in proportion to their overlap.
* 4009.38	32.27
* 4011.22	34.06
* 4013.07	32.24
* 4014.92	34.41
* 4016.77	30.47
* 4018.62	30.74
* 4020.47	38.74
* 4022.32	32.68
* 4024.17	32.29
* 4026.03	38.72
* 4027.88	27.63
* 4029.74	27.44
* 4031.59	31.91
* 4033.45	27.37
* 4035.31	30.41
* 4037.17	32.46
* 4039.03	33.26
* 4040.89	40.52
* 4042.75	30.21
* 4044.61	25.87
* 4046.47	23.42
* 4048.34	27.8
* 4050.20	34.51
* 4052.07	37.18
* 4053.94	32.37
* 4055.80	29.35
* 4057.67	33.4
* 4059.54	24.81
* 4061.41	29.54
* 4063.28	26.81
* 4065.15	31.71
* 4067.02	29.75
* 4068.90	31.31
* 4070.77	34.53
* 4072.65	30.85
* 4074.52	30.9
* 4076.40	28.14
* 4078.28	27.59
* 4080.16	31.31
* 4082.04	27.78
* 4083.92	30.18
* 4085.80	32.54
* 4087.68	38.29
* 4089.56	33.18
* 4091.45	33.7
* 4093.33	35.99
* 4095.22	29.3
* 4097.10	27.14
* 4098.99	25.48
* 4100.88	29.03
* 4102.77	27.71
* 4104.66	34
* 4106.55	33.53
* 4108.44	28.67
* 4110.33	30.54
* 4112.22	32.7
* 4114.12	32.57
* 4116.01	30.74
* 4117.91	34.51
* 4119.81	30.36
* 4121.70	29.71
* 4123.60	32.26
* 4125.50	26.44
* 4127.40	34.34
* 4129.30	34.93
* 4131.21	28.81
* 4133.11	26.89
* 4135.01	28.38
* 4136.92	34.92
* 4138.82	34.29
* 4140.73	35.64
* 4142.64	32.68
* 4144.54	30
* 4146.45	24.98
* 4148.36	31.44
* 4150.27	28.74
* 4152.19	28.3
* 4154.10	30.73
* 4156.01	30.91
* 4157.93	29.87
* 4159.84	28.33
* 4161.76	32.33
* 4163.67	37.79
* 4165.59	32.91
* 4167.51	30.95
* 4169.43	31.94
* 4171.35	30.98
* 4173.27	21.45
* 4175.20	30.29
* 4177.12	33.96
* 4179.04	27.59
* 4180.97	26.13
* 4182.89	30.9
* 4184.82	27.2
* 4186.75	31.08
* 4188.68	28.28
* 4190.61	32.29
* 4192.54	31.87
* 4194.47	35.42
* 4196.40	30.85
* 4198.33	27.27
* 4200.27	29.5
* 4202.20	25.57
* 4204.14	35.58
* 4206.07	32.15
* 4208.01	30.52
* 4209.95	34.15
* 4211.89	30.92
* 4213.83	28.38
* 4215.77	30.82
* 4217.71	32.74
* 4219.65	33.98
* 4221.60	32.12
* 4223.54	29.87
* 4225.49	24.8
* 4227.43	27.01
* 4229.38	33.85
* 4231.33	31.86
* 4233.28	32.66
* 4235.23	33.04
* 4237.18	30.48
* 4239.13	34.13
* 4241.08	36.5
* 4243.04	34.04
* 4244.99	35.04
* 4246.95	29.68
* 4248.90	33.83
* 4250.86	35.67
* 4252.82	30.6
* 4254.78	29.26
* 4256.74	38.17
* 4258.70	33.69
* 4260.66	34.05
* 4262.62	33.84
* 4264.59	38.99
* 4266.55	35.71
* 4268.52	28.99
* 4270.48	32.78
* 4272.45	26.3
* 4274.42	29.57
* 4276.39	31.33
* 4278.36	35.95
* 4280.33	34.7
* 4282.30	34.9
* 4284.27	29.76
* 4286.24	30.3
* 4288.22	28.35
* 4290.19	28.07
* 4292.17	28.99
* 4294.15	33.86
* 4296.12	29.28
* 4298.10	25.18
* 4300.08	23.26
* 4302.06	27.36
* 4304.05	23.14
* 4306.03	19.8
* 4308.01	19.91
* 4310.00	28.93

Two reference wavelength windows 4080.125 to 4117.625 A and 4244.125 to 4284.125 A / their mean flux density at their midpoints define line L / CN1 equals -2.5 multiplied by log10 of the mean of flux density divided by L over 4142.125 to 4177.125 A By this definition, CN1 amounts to 0.06 mag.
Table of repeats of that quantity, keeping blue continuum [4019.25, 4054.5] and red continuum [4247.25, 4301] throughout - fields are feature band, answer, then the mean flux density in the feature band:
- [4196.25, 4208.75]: 0.054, 30.2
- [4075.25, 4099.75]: 0.032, 30.9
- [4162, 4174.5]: 0.023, 31.1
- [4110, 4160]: 0.028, 30.9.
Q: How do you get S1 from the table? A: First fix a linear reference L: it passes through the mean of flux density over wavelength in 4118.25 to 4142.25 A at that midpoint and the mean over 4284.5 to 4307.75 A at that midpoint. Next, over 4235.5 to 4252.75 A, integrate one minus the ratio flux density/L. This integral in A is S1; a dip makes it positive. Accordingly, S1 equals -3.1 A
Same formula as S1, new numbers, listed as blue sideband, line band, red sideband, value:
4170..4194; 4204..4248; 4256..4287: -0.9 A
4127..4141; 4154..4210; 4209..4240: 1.9 A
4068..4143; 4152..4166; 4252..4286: 0.1 A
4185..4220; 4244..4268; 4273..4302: -2.8 A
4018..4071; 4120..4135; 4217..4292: 0.6 A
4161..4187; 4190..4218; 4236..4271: 0.4 A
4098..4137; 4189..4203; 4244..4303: 0.4 A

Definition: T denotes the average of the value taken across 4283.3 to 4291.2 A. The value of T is 29.1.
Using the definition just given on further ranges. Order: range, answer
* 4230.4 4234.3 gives 32.3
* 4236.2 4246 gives 34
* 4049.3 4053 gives 35.8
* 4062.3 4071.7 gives 30.8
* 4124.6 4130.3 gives 31.9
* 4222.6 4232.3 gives 29.5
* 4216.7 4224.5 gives 32.2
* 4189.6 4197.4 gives 32.6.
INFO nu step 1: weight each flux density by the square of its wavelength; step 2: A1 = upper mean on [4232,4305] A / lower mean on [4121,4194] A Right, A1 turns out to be 1.09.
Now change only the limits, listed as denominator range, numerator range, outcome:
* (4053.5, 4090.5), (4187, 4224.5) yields 1.08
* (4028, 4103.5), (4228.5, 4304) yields 1.14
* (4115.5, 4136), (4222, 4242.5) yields 1.08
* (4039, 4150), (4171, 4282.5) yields 1.09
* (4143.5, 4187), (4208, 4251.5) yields 1.10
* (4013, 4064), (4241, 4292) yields 1.16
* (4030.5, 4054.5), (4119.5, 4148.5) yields 1.04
